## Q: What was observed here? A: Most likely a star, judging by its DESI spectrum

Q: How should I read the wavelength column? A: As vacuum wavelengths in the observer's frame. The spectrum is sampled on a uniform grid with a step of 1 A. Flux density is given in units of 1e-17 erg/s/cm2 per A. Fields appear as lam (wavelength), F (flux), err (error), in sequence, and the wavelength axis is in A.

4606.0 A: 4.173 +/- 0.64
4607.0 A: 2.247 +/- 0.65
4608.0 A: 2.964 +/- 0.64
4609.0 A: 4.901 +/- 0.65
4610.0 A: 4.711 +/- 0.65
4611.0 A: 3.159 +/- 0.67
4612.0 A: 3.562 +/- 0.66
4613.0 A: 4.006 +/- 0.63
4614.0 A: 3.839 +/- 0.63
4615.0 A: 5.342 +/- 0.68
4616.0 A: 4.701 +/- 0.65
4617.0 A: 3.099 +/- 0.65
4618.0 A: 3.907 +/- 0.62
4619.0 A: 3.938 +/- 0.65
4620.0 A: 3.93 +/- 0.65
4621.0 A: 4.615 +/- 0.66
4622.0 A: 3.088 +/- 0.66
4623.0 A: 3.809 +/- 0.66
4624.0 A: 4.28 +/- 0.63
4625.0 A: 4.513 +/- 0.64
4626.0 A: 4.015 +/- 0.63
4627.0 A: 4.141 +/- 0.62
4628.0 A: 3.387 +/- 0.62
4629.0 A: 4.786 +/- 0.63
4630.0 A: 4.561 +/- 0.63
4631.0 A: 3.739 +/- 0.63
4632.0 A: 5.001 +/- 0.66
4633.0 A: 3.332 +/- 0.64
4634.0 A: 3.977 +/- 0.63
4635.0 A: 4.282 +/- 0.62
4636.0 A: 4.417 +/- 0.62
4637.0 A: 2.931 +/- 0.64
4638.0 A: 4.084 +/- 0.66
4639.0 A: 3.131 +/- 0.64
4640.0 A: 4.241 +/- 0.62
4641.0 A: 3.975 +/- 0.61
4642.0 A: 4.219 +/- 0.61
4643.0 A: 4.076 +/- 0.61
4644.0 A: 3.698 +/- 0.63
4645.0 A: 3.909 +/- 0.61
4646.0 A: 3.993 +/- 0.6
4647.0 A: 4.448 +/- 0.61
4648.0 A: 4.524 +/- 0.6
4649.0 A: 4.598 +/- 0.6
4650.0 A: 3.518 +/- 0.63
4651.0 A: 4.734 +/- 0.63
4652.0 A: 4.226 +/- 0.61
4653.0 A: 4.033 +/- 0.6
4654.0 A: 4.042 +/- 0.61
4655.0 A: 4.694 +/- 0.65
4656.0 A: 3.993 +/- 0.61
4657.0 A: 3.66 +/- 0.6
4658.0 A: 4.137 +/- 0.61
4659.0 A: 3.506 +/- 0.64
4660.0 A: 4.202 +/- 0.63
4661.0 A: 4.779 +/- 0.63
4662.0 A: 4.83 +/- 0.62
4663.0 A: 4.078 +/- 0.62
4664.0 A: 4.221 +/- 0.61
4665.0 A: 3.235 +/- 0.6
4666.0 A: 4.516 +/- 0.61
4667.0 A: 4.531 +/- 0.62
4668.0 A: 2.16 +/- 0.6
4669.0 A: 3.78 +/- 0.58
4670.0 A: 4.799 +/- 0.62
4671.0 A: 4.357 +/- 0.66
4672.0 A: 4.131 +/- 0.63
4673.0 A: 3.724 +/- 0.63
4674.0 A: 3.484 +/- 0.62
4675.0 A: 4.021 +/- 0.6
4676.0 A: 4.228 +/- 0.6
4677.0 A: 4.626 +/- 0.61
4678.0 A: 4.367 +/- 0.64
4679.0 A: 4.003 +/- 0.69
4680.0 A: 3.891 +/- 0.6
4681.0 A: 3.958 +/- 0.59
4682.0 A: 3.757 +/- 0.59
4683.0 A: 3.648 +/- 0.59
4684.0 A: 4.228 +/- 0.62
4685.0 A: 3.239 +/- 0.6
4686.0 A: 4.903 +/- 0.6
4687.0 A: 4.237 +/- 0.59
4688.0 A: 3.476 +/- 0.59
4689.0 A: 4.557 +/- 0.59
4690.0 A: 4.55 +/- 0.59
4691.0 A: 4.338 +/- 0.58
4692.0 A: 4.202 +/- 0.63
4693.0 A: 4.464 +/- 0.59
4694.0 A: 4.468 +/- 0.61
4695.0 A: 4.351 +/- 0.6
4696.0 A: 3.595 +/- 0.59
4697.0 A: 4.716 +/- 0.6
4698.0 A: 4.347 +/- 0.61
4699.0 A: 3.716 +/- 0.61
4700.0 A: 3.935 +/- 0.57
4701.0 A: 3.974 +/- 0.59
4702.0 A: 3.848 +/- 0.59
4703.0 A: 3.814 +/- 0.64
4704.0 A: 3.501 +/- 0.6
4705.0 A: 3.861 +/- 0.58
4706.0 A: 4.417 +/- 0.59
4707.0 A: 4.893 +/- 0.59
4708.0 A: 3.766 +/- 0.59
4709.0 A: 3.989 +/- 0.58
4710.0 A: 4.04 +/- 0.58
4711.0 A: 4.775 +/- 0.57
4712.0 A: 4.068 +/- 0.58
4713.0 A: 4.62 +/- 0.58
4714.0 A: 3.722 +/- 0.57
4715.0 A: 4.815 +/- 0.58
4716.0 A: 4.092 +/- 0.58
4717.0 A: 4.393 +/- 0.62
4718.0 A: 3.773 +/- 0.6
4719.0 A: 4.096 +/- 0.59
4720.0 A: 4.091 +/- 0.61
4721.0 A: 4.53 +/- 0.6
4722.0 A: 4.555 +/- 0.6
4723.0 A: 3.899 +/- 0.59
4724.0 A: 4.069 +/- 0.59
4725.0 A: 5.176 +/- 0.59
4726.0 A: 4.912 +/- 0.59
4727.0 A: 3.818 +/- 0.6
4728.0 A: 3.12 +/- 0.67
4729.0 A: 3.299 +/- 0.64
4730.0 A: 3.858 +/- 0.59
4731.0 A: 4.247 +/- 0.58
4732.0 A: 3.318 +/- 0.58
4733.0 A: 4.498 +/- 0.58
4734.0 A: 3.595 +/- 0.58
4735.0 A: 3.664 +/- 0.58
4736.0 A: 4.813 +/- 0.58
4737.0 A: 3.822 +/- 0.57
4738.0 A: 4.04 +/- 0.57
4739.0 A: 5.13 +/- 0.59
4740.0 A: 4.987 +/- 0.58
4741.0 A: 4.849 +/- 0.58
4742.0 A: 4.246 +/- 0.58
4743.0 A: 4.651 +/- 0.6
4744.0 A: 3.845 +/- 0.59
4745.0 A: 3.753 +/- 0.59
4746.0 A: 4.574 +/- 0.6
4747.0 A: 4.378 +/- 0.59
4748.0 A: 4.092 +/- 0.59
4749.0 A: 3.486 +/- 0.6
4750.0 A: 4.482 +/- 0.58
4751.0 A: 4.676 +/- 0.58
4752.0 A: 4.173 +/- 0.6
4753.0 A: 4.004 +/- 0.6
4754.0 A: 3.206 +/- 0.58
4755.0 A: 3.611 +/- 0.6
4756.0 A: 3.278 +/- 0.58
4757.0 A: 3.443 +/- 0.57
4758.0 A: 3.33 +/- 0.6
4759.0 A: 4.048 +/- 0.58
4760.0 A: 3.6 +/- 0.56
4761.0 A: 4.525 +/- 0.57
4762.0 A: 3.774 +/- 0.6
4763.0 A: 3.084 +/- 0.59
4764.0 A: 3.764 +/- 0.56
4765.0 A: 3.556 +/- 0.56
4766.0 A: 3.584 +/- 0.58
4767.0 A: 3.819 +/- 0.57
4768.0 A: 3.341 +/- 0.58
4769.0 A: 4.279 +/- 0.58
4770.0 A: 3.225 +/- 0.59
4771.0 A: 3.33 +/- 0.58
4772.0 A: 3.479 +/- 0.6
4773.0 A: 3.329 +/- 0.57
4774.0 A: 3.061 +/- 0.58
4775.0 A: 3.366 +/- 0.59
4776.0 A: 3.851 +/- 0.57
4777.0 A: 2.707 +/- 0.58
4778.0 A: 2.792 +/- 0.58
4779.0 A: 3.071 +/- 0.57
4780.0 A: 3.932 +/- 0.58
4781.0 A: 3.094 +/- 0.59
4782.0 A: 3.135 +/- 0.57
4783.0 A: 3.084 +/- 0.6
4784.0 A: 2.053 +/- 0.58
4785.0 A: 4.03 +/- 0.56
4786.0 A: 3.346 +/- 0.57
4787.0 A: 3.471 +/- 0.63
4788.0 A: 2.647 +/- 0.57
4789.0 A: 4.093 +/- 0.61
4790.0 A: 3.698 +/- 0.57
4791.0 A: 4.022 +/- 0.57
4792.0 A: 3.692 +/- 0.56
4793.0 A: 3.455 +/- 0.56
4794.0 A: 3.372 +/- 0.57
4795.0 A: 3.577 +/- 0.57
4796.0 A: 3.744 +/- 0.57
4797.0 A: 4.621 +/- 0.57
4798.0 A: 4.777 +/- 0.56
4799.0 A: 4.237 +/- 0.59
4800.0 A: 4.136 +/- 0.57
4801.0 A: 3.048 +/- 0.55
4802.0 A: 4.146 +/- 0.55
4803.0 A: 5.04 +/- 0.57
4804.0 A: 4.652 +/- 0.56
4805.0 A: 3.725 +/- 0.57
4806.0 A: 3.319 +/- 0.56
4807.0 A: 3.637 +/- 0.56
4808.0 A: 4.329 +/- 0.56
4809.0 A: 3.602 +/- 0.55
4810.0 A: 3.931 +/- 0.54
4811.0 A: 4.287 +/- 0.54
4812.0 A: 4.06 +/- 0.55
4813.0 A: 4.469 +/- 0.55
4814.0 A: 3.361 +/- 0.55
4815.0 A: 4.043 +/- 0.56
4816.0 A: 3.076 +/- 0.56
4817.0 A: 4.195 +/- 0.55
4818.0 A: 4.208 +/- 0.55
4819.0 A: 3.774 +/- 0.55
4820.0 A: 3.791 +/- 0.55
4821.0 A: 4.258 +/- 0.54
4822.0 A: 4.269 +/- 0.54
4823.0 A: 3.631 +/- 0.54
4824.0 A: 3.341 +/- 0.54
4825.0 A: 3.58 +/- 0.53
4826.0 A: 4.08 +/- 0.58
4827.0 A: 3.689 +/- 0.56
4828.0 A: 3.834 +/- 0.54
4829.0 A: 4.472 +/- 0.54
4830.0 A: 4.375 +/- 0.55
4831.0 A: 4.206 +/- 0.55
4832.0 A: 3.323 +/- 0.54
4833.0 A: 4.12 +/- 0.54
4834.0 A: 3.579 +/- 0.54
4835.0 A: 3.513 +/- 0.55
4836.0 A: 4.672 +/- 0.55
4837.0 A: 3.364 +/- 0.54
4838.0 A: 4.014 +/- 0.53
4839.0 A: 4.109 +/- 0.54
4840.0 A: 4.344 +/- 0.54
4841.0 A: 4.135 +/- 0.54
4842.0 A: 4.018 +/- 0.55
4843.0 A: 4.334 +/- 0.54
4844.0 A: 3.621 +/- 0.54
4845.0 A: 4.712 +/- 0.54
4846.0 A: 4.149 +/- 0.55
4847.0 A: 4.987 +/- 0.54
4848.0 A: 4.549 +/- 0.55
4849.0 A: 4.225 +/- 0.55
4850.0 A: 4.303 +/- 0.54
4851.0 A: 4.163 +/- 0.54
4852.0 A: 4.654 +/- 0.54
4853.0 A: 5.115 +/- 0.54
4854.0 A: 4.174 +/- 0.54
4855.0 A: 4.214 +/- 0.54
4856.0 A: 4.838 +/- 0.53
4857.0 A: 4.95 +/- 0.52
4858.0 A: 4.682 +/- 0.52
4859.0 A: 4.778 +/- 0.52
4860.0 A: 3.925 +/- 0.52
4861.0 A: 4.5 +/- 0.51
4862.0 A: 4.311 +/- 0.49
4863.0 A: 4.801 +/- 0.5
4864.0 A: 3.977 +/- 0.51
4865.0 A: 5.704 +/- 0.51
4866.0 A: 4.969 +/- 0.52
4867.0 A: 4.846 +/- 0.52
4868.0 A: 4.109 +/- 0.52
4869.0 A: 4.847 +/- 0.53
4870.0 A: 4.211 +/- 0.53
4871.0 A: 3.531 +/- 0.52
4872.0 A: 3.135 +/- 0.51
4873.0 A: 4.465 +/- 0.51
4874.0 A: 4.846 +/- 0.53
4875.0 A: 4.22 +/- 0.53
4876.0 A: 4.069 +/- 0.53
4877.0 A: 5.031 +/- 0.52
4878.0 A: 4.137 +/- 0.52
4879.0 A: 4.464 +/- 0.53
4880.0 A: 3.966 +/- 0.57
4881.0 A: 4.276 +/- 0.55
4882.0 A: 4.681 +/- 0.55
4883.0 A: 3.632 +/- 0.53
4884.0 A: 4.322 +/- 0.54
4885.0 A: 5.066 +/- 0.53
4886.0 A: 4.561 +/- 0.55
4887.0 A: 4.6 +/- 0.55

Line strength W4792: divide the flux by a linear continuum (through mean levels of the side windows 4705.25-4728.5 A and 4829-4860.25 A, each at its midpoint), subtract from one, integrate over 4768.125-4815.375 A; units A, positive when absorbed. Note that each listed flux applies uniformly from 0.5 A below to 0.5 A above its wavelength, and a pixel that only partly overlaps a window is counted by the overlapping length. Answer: 6.6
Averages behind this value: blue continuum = 4.24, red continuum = 4.27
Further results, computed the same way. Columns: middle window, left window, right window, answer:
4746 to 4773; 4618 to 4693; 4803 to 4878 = 2.5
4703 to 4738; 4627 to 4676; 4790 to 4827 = -1.0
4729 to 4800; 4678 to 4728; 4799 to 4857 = 6.0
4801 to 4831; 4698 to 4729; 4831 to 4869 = 2.3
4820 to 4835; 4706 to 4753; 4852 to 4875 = 1.8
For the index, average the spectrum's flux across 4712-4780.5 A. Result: 3.92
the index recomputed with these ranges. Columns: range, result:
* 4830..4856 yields 4.2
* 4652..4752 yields 4.14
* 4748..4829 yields 3.72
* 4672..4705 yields 4.07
